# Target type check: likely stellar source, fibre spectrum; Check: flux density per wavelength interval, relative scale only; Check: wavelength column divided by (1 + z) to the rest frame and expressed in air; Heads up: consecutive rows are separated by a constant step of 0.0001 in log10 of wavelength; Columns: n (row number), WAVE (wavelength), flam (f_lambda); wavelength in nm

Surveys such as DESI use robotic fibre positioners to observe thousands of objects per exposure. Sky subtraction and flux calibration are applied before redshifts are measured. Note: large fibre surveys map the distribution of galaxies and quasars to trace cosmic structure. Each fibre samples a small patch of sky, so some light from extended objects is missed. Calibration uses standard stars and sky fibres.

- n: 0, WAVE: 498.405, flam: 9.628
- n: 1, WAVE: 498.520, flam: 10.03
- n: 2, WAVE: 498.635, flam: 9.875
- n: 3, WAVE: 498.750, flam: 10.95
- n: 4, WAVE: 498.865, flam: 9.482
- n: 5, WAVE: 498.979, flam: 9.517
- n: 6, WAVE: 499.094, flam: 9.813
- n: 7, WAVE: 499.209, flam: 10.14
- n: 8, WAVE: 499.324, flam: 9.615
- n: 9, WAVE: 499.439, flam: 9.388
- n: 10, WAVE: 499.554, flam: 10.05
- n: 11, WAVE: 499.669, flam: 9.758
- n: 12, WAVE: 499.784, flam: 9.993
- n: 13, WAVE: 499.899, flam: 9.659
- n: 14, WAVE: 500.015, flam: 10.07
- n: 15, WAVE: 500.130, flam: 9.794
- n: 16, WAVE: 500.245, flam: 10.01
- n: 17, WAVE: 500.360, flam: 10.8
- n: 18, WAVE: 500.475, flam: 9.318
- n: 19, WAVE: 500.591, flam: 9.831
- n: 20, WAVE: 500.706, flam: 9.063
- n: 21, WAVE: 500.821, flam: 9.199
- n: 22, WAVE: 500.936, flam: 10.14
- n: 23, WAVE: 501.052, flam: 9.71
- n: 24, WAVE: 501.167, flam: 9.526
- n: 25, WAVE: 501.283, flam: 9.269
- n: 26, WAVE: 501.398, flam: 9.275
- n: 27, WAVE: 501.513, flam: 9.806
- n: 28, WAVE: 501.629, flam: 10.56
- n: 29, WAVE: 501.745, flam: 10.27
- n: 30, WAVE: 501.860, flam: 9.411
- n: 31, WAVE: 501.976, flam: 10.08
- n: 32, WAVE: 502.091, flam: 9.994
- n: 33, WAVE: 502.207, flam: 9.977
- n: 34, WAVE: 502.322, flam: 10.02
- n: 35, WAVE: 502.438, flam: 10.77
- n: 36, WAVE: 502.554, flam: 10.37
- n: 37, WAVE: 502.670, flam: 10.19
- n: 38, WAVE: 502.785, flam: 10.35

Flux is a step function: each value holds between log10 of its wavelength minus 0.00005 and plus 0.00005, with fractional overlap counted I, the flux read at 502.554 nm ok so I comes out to 10.37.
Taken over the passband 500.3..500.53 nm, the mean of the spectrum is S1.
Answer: 10.1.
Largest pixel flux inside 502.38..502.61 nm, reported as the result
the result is 10.77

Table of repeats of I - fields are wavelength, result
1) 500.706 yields 9.063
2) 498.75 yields 10.95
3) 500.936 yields 10.14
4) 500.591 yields 9.831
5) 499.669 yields 9.758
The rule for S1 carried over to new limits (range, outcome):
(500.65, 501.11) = 9.54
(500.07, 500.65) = 9.95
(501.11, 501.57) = 9.47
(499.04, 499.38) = 9.85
